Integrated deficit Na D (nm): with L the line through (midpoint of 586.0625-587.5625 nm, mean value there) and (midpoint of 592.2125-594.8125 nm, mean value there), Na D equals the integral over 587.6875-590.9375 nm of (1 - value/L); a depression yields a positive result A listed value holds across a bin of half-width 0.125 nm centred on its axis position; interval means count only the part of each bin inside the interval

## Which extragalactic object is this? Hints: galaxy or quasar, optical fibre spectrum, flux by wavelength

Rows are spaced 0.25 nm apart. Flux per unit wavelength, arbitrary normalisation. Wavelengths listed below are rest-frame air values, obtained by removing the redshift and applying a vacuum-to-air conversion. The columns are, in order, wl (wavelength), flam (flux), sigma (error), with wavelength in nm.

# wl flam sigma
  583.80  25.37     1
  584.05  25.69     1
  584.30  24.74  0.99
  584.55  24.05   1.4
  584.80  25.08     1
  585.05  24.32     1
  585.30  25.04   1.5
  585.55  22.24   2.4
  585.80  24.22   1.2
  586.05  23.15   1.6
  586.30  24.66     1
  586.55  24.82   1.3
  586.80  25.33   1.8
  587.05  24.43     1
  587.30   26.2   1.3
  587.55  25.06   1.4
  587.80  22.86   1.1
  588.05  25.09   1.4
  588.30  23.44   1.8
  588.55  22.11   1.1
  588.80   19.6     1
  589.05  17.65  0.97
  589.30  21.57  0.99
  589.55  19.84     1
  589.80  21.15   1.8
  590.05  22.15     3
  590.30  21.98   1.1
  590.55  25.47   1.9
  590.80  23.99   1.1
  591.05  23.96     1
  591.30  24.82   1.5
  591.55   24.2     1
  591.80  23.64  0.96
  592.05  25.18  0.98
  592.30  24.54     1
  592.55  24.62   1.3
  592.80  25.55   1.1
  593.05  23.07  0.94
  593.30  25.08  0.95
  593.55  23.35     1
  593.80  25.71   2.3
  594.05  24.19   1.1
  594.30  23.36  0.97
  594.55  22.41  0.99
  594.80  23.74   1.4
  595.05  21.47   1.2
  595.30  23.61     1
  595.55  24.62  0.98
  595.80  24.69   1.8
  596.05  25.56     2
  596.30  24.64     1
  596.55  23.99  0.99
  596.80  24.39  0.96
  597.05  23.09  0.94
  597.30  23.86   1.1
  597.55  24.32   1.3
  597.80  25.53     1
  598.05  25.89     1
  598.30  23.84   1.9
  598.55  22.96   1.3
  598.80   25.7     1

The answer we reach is 0.34 nm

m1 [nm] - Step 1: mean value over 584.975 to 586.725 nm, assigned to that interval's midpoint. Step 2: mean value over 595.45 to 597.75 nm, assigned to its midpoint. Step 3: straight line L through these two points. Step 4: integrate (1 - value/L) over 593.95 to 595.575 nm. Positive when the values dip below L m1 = 0.07 nm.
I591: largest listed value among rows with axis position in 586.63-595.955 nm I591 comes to 26.2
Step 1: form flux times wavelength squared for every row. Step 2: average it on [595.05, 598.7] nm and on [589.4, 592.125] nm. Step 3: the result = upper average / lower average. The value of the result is 1.06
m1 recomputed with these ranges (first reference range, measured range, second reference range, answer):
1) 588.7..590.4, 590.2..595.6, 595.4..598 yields -0.402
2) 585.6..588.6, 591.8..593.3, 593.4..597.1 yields -0.031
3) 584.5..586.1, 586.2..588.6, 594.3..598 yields -0.042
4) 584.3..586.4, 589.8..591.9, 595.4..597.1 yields 0.059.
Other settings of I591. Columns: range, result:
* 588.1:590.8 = 25.47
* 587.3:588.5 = 25.09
